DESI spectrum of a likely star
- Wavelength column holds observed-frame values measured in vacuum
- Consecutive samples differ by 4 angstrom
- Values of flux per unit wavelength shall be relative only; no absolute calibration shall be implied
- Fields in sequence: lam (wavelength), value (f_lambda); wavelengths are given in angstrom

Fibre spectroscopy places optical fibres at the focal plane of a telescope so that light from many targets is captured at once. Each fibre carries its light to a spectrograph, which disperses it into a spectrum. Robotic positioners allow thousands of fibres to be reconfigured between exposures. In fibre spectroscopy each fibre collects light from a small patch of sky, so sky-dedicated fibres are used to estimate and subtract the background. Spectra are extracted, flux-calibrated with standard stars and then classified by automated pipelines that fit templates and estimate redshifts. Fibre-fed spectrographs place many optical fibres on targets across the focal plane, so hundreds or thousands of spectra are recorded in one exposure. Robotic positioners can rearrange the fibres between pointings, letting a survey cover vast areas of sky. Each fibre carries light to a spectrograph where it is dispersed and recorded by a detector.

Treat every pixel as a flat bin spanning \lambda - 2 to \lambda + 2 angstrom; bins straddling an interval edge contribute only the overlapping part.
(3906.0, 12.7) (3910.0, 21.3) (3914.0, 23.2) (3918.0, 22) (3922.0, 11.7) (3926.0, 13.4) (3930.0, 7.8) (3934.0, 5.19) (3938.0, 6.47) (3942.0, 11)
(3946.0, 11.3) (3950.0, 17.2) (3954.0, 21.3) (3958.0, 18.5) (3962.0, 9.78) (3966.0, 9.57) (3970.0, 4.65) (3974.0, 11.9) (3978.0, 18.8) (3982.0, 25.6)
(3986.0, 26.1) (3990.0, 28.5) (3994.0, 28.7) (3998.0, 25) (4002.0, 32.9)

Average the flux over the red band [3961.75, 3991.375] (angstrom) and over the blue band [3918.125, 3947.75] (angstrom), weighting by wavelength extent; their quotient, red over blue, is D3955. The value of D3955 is 1.65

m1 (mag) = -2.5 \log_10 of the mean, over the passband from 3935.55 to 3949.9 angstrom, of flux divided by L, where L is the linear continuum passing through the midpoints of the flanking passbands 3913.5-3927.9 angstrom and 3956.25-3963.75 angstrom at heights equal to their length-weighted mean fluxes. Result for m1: 0.41 mag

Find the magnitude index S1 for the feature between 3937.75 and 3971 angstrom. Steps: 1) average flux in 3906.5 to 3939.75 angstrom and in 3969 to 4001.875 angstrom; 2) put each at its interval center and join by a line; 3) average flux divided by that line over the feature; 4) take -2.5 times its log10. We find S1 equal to 0.37 mag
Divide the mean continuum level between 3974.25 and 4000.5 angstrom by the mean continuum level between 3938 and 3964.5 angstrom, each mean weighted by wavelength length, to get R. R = 1.75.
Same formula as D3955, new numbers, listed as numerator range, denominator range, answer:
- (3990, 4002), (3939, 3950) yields 2.38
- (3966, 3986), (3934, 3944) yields 1.96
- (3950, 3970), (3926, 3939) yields 1.86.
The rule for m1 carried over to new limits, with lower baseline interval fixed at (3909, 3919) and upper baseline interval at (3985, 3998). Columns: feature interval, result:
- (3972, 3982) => 0.46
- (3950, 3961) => 0.33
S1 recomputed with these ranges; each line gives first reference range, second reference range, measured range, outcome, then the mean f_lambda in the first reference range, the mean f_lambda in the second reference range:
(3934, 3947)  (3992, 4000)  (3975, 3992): -0.05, 8.78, 26.9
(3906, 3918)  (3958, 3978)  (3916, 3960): 0.17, 20.6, 10.9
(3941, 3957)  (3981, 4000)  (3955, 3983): 0.44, 15.7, 26.8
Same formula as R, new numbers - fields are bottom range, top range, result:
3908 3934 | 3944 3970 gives 0.88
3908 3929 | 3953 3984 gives 0.83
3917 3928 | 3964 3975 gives 0.56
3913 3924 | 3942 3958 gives 0.87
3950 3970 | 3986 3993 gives 1.99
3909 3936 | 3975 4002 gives 1.73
